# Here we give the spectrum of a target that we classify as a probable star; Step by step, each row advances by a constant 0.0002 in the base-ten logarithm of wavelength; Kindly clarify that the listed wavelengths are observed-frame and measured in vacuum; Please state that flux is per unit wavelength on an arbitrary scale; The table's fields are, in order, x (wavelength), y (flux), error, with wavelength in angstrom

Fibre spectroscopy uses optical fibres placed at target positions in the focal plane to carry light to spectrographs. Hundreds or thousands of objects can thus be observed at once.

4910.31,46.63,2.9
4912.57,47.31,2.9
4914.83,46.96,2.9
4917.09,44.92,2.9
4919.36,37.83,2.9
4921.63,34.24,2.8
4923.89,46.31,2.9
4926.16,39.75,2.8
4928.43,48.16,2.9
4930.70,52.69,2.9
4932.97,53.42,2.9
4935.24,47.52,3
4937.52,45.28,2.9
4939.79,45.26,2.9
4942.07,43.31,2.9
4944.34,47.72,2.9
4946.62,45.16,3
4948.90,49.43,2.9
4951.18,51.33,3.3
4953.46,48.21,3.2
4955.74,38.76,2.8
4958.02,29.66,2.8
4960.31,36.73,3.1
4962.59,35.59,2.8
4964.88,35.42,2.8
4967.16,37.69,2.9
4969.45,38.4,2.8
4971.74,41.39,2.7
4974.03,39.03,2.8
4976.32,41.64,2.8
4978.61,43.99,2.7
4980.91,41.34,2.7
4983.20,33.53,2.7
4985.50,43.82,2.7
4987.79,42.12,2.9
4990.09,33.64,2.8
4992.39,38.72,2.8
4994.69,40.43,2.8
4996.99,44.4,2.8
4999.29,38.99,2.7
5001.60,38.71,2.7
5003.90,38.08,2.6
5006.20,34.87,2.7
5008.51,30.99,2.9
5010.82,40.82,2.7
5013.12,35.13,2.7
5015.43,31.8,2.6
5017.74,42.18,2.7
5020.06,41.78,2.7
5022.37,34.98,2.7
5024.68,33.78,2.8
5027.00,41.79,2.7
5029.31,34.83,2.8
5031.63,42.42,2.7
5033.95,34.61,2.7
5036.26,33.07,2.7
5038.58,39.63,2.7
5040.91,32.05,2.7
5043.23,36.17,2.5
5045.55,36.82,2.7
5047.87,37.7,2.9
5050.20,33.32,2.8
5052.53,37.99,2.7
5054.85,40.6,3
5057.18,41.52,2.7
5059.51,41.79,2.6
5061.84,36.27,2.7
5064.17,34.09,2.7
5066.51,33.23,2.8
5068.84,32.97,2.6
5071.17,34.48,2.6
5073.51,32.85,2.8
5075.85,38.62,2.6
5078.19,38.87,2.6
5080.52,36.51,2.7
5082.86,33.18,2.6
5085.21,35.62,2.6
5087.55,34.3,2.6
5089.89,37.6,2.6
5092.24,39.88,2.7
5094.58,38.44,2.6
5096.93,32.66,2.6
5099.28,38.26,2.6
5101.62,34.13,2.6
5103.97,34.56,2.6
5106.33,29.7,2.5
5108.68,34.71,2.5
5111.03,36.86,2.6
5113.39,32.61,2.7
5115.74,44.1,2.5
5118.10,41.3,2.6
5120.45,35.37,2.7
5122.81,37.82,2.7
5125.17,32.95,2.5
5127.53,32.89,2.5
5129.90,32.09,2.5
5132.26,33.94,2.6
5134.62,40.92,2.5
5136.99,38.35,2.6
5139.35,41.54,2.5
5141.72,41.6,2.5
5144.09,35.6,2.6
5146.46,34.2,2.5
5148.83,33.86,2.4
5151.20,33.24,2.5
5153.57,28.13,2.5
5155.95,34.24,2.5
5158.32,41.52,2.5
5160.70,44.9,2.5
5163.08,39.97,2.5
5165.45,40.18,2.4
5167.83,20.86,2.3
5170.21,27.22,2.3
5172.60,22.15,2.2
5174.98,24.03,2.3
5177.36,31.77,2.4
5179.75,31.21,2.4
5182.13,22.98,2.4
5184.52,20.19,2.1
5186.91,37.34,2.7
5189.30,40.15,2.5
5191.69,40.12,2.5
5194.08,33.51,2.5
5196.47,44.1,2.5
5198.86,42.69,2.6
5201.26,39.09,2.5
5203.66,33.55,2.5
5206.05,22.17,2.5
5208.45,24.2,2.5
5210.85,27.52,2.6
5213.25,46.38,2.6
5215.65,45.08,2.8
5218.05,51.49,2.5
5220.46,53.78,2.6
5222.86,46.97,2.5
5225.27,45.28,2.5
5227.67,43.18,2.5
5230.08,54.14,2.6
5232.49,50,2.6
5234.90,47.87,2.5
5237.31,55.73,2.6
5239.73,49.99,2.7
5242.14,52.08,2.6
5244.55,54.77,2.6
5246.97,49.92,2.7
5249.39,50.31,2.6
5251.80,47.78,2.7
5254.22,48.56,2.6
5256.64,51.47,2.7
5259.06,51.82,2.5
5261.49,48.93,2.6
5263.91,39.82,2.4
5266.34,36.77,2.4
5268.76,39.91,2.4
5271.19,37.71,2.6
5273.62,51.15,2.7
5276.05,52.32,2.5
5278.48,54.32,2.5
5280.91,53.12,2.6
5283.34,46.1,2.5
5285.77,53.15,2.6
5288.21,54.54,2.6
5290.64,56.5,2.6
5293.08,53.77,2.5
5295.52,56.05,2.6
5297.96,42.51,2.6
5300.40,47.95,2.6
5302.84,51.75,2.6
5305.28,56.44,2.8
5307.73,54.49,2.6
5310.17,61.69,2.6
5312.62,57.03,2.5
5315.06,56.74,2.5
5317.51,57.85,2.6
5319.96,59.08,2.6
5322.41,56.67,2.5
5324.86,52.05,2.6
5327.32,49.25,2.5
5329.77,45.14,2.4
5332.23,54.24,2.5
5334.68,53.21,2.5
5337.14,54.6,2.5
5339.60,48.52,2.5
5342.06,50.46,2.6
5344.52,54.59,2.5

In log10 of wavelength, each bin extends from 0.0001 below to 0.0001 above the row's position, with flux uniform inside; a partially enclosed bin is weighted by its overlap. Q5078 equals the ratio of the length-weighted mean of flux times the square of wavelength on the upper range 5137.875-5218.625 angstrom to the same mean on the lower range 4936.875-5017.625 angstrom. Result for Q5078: 0.93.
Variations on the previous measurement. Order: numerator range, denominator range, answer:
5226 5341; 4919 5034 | 1.42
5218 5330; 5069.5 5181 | 1.54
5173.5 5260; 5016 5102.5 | 1.22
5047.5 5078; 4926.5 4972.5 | 0.88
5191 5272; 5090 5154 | 1.29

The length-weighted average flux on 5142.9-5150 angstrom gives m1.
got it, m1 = 34.6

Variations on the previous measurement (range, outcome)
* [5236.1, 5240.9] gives 52.8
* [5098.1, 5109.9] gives 34.3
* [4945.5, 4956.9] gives 46.6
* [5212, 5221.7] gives 49.1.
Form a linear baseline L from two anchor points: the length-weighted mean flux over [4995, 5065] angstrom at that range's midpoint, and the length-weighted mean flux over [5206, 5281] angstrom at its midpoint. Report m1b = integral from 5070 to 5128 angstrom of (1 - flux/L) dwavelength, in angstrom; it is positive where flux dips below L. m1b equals 6.4 angstrom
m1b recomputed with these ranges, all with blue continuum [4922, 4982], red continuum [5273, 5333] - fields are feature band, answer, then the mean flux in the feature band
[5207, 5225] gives 3.10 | 42.1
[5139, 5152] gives 3.28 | 36.5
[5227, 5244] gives 0.19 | 50.8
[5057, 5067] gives 1.95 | 37.2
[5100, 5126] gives 6.47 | 35.9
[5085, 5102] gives 3.86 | 36.5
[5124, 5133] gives 2.86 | 32.9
